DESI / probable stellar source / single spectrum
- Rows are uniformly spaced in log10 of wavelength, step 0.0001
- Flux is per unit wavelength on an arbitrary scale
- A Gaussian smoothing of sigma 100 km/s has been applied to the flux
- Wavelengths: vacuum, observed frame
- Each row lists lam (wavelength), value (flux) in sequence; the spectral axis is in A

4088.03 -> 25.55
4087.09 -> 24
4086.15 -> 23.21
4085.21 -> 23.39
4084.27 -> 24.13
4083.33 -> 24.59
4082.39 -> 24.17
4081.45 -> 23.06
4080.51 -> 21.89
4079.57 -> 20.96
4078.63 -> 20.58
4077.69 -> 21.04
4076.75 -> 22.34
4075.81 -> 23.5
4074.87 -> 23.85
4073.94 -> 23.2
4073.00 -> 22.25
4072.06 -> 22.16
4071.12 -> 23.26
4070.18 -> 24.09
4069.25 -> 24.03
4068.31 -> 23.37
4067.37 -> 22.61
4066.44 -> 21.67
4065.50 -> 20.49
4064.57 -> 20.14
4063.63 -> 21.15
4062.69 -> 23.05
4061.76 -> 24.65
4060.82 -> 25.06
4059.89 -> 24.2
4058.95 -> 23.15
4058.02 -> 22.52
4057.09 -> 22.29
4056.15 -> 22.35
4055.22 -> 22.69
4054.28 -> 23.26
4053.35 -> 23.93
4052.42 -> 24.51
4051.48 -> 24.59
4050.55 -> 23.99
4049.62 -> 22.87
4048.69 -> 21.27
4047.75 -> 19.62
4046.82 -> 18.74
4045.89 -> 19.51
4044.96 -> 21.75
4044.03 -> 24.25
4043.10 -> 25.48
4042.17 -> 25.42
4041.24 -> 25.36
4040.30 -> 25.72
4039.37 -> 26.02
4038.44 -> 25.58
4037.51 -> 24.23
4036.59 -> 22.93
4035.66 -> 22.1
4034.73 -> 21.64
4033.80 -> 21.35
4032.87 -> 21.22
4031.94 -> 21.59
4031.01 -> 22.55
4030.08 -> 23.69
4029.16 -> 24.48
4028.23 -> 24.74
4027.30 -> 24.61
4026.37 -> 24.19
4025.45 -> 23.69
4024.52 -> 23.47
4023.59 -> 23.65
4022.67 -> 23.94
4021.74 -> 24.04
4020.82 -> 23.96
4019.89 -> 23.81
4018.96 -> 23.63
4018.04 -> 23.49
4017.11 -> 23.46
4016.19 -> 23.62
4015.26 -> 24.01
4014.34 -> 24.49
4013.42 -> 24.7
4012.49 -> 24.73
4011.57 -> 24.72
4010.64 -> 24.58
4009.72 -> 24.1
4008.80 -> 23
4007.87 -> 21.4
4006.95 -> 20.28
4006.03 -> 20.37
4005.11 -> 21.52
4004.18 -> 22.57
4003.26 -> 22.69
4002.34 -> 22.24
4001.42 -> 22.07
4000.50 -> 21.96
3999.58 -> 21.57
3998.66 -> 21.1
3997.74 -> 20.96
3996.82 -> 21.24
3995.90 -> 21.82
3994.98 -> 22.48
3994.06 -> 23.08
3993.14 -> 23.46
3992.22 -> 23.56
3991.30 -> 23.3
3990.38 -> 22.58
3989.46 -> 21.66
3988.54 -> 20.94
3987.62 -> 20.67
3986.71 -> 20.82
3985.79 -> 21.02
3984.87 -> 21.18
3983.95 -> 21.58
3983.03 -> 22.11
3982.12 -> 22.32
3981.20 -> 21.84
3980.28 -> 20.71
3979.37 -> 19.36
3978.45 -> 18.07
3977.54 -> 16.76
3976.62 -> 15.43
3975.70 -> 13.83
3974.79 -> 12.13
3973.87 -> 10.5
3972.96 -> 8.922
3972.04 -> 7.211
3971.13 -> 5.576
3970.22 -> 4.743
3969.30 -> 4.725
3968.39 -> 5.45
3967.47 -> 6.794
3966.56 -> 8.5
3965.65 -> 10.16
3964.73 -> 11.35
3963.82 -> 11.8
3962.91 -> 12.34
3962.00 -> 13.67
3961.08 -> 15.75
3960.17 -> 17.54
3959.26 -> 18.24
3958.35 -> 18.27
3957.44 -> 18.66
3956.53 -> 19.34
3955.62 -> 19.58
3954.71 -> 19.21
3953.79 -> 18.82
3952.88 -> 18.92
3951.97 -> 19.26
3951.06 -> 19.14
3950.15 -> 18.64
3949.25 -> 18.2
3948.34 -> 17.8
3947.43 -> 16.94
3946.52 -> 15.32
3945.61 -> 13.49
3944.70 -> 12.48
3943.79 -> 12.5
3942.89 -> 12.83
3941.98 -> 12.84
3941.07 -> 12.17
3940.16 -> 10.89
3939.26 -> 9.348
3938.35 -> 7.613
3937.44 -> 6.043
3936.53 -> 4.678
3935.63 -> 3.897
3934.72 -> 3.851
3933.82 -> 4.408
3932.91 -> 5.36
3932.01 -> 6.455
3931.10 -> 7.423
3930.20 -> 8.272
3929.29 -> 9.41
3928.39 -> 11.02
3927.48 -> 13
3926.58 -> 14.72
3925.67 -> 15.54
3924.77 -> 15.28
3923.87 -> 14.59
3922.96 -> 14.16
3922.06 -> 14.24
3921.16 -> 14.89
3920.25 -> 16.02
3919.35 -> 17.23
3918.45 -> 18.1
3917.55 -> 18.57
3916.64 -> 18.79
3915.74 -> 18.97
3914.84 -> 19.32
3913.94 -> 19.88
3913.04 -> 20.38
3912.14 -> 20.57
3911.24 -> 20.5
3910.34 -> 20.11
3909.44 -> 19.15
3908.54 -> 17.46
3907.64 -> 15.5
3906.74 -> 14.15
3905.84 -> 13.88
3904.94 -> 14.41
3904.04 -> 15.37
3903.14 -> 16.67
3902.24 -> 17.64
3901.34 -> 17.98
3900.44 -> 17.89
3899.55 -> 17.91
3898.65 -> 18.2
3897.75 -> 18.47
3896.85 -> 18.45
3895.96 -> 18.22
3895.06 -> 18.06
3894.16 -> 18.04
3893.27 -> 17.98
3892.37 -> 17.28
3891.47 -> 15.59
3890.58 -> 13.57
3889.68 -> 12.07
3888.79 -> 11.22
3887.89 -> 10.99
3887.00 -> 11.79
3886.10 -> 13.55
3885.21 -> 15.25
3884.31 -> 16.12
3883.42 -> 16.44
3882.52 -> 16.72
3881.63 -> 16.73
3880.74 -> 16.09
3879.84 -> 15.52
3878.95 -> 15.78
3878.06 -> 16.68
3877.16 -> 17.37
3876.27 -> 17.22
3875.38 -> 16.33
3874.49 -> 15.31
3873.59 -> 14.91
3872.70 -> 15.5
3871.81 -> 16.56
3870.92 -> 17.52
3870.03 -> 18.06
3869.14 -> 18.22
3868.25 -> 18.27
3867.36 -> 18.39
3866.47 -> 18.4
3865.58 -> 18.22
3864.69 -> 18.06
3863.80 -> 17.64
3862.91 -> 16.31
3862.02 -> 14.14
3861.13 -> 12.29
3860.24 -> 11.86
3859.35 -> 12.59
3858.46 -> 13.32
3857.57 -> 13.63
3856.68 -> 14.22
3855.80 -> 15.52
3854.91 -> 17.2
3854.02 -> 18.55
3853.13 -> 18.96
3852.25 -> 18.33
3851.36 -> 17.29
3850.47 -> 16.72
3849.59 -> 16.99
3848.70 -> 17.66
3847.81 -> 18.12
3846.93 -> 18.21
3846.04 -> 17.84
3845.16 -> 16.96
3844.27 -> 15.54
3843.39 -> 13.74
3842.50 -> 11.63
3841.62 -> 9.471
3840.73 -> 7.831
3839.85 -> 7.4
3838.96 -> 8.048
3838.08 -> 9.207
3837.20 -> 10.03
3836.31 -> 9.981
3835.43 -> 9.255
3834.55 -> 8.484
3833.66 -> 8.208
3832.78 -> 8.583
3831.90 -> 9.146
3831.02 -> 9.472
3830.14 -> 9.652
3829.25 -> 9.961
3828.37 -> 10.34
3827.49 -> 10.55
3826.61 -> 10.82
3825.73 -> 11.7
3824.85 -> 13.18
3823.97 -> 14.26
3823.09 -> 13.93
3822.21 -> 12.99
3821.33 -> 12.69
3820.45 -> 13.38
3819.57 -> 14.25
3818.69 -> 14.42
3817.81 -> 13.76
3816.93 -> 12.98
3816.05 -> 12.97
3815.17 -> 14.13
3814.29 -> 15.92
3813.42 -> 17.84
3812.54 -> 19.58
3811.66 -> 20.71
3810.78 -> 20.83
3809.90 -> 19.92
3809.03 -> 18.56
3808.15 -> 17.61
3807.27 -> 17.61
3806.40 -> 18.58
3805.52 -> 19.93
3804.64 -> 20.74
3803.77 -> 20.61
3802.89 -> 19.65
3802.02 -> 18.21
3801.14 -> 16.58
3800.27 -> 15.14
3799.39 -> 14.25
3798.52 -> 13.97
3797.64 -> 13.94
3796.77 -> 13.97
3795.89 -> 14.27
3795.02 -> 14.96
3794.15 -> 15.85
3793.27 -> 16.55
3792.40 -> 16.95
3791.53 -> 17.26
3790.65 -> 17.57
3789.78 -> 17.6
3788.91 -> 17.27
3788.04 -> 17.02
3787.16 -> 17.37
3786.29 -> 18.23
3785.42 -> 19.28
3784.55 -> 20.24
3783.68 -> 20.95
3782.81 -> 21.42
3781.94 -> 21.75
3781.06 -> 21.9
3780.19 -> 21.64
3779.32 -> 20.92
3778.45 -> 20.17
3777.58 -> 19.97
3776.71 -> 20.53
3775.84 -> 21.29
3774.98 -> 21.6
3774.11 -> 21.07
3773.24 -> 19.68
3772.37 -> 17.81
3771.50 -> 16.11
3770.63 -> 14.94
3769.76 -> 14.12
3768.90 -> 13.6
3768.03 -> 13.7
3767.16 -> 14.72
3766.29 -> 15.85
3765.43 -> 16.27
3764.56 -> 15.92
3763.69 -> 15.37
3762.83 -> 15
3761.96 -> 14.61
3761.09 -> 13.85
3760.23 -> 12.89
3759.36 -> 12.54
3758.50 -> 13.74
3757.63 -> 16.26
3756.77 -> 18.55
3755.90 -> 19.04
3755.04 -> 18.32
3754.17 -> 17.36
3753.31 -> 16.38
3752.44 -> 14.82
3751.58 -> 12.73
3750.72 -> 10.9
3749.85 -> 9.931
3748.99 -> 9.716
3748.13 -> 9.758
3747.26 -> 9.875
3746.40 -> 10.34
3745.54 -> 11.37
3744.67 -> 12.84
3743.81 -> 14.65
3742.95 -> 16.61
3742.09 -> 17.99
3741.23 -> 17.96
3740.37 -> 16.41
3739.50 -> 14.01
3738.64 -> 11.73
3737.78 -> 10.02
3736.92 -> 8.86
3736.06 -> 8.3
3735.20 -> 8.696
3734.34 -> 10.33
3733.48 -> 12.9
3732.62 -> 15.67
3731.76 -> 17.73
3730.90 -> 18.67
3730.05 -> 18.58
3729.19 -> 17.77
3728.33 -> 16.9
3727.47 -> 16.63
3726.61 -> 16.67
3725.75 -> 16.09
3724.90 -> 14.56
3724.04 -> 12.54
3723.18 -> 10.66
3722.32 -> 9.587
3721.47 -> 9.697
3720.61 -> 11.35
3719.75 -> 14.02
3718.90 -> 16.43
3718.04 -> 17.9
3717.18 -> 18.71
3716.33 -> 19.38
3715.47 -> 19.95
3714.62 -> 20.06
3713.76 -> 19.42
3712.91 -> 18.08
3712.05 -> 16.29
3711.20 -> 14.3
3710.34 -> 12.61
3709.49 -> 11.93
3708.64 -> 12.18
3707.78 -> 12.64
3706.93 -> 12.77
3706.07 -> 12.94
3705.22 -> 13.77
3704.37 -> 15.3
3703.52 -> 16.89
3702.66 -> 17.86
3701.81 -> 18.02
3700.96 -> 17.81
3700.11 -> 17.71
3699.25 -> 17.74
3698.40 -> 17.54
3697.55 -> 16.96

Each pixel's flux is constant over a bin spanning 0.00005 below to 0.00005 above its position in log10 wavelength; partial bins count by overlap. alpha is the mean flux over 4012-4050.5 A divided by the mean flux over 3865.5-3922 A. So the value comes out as 1.39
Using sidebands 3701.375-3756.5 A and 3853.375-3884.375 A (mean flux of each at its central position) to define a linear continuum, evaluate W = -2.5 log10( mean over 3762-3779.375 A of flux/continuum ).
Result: -0.155 mag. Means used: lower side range 14.5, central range 17.3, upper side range 16.2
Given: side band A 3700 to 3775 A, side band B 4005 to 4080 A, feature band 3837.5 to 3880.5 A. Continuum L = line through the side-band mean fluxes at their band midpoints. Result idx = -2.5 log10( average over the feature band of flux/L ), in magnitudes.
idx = 0.17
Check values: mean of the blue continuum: 14.8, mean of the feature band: 15.5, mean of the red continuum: 23.1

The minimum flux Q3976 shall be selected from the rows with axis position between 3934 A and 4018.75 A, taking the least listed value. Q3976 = 3.851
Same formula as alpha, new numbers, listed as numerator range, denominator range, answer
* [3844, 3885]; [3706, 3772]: 1.14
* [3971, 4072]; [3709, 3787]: 1.40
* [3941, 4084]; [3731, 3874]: 1.34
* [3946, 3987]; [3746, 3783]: 0.96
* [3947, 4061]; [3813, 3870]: 1.48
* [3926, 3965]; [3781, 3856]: 0.86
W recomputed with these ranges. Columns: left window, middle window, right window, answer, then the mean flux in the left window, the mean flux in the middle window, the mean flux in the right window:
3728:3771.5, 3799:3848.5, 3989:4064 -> 0.175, 14.2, 14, 23.1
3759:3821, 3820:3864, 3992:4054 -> 0.381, 17.2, 13.1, 23.1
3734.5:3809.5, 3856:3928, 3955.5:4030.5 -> 0.104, 16.1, 16.3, 19.5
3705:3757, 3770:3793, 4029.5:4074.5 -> -0.217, 14.4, 19.2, 23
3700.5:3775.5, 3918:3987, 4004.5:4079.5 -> 0.450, 14.9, 13.7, 23.1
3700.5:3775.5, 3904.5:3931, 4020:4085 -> 0.215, 14.9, 16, 23.1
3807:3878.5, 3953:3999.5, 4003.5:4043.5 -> 0.253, 14.6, 16.9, 23.6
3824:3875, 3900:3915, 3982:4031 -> -0.026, 13.9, 17.7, 22.8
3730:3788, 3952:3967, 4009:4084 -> 0.302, 15.8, 15.9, 23.2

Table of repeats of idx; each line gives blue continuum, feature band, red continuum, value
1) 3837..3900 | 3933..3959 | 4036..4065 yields 0.35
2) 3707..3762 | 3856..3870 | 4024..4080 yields 0.14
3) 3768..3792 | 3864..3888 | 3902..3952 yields -0.05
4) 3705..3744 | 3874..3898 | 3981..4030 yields 0.22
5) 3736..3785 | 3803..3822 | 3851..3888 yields -0.07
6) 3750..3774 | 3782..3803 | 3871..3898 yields -0.11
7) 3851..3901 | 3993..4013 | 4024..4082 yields -0.07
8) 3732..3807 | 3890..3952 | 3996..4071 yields 0.33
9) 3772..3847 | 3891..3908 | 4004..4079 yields 0.09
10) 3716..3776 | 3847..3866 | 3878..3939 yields -0.10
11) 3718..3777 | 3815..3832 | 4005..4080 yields 0.34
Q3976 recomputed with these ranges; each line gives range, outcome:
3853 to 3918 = 10.99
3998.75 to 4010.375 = 20.28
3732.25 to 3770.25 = 8.3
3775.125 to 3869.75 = 7.4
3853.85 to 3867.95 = 11.86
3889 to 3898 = 12.07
